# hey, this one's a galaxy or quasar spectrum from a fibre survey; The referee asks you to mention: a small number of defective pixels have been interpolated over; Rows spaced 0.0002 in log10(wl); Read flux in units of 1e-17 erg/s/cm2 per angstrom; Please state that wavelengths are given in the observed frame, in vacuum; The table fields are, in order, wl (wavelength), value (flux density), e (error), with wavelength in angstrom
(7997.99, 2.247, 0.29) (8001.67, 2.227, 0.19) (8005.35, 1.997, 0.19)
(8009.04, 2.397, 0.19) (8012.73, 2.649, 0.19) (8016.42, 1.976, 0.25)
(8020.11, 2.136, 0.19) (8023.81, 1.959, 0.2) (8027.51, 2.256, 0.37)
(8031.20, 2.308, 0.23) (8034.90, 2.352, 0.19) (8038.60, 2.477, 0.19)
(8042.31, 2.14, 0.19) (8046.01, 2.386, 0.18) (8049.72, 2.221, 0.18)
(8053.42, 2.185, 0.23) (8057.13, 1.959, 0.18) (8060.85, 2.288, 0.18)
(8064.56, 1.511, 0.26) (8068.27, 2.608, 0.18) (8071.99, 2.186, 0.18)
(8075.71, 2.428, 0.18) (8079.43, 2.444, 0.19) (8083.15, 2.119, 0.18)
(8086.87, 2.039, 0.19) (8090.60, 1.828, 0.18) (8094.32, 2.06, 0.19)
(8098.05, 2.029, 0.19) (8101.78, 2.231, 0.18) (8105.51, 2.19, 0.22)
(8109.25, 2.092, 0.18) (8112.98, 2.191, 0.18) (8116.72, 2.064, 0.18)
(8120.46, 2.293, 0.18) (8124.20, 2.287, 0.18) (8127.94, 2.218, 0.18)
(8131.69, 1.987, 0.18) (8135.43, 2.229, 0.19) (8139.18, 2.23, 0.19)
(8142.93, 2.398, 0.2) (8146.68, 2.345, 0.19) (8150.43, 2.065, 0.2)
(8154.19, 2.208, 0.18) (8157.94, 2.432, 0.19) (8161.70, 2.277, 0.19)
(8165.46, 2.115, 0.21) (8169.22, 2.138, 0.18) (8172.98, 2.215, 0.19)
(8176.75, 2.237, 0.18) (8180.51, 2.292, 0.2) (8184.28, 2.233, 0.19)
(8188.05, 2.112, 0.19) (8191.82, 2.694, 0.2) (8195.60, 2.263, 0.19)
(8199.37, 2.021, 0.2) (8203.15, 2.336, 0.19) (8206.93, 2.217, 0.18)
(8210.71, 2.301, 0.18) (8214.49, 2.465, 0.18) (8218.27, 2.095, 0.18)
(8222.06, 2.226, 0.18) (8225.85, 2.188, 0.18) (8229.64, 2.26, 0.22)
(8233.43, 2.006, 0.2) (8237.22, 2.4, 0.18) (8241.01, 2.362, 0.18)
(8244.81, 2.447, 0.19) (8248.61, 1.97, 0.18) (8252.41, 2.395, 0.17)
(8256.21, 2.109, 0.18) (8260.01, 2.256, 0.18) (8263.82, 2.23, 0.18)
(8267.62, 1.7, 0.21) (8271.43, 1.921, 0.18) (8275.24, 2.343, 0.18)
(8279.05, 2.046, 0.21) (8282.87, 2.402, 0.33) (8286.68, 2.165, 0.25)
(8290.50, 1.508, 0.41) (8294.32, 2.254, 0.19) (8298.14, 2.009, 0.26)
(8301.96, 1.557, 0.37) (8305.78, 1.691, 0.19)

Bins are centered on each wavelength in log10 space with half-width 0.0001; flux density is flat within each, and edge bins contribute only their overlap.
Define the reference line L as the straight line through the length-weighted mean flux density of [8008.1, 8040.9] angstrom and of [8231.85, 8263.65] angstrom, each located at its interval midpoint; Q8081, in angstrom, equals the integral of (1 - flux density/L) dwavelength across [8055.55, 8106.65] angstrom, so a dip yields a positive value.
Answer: 2.9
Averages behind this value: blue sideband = 2.27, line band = 2.14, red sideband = 2.24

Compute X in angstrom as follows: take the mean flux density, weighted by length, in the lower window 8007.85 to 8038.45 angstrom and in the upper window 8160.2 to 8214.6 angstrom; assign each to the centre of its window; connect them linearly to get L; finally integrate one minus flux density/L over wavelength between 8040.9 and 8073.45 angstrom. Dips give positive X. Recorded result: 1.4 angstrom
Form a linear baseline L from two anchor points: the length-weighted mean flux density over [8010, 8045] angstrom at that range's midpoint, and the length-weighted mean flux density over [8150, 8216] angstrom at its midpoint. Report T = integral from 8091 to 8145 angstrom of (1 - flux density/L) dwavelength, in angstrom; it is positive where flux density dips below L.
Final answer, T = 2.1 angstrom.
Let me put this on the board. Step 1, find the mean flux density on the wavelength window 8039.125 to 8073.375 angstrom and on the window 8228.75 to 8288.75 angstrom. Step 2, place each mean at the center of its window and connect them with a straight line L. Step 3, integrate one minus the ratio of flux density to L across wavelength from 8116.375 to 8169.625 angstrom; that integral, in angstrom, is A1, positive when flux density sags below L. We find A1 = -1.1 angstrom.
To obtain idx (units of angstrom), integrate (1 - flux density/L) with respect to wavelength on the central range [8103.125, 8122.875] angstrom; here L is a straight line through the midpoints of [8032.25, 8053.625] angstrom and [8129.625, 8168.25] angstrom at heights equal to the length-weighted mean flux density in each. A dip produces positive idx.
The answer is 0.71 angstrom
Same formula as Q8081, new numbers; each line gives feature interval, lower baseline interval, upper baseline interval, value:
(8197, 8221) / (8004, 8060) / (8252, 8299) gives -1.2 angstrom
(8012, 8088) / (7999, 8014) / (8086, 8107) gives -1.1 angstrom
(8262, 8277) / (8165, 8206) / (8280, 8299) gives 0.4 angstrom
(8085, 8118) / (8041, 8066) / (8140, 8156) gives 1.5 angstrom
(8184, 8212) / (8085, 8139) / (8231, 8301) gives -1.9 angstrom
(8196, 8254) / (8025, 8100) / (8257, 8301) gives -4.1 angstrom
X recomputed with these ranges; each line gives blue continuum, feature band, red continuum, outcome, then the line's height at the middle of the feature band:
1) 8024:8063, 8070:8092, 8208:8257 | 0.6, 2.24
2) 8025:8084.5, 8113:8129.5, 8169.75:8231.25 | 0.3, 2.25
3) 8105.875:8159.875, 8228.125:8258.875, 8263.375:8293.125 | -2.4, 2.08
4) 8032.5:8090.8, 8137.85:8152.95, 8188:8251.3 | -0.1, 2.24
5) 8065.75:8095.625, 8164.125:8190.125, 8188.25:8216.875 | 1.0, 2.29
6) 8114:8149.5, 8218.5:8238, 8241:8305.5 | -0.6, 2.13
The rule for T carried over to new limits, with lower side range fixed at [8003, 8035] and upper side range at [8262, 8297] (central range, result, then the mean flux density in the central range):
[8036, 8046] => -0.5 angstrom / 2.33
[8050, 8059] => 0.4 angstrom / 2.1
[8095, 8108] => 0.2 angstrom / 2.14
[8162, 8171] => -0.1 angstrom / 2.15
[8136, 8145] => -0.7 angstrom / 2.3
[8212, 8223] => -0.9 angstrom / 2.27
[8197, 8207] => -0.4 angstrom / 2.19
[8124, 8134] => 0.0 angstrom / 2.15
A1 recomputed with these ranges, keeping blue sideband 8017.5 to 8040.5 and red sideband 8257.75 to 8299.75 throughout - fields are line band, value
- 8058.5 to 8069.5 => 0.6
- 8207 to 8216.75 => -1.0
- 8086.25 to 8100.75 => 1.3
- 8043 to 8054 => -0.2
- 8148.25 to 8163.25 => -0.6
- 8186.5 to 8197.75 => -1.2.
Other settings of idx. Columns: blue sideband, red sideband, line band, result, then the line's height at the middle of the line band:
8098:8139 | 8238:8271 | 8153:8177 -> -0.63 angstrom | 2.18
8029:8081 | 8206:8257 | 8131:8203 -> 0.20 angstrom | 2.25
